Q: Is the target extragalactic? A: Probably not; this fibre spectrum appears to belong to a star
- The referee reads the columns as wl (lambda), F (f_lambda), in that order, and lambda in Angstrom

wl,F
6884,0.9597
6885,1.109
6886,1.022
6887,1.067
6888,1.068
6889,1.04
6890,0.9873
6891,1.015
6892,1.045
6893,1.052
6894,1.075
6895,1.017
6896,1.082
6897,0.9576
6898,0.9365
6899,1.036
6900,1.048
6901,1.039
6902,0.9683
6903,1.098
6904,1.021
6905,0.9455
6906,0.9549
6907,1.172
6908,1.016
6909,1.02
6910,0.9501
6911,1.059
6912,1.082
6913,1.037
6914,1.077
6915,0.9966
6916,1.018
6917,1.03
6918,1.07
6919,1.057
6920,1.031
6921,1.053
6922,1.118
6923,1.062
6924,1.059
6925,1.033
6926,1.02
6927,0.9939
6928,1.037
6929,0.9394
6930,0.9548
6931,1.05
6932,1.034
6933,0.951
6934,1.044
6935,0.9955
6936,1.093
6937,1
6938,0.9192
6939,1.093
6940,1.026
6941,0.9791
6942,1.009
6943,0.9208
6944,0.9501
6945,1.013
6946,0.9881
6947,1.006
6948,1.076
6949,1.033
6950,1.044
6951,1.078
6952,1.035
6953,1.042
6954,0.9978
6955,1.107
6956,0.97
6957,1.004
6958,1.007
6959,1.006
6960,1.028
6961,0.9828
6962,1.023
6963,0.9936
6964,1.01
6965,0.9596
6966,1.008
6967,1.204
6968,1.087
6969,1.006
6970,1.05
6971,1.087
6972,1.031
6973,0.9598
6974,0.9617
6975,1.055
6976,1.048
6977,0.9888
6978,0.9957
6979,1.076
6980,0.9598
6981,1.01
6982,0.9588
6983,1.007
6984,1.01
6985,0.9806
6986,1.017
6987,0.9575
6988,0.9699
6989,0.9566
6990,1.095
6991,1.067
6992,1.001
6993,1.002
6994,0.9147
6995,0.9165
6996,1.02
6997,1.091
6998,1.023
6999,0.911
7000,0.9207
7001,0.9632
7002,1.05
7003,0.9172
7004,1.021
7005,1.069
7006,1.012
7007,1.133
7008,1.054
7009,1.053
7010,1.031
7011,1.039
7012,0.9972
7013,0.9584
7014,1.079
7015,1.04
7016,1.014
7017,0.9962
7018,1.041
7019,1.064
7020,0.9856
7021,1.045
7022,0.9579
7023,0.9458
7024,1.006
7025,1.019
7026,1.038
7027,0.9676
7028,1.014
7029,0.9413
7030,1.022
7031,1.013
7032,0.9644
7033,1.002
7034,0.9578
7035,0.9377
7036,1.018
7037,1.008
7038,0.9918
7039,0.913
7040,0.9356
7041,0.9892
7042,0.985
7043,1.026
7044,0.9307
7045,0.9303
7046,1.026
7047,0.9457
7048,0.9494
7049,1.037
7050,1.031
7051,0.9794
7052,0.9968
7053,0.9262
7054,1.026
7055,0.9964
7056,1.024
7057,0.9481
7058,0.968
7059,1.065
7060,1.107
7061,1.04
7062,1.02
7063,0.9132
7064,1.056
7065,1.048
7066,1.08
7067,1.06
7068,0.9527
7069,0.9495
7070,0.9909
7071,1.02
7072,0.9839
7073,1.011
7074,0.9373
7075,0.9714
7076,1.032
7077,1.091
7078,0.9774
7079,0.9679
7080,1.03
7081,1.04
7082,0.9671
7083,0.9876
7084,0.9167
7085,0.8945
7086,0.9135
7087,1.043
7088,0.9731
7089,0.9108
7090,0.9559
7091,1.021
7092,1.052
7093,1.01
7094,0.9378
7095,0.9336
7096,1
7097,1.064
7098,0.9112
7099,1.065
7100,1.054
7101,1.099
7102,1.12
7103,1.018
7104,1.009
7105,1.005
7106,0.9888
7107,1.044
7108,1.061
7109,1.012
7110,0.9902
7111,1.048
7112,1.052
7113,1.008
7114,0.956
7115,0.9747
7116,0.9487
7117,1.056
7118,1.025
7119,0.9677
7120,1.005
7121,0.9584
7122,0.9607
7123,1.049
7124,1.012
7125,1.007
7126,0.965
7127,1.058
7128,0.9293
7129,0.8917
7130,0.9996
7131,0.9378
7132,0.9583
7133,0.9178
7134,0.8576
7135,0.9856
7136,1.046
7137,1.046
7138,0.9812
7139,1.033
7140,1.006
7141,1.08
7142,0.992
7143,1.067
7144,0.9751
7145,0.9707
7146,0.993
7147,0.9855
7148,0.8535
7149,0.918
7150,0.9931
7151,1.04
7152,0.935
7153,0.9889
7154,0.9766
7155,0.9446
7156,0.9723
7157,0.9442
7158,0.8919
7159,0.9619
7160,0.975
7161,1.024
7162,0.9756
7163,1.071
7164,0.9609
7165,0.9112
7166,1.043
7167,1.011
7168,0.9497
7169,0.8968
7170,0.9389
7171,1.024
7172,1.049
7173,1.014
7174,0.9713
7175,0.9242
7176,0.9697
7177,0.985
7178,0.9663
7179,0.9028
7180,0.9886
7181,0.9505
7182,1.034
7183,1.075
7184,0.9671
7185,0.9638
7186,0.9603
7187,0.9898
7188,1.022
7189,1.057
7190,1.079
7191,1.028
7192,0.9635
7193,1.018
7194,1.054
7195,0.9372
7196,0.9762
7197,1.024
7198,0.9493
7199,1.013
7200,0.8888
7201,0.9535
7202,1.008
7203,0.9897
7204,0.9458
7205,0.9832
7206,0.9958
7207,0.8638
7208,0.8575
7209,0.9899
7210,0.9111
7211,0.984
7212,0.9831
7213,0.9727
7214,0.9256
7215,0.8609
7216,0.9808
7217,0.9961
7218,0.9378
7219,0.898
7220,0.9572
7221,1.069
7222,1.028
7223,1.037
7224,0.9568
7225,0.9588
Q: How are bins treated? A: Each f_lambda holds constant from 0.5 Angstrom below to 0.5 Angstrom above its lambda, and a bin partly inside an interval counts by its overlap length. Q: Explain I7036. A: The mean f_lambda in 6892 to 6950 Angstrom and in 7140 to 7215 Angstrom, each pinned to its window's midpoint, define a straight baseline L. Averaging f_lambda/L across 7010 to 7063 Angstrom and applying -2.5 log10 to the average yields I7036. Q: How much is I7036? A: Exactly 0.006 mag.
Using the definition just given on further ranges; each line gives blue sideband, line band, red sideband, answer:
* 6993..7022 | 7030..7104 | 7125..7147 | 0.00 mag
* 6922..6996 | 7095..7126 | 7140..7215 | -0.03 mag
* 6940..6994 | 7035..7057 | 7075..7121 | 0.03 mag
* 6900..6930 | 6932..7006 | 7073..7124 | 0.01 mag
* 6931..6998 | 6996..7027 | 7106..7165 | -0.01 mag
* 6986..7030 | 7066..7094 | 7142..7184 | 0.01 mag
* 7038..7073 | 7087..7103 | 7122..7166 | -0.02 mag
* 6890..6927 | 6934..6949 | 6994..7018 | 0.02 mag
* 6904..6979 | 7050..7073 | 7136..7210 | -0.01 mag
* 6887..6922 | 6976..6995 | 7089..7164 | 0.02 mag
